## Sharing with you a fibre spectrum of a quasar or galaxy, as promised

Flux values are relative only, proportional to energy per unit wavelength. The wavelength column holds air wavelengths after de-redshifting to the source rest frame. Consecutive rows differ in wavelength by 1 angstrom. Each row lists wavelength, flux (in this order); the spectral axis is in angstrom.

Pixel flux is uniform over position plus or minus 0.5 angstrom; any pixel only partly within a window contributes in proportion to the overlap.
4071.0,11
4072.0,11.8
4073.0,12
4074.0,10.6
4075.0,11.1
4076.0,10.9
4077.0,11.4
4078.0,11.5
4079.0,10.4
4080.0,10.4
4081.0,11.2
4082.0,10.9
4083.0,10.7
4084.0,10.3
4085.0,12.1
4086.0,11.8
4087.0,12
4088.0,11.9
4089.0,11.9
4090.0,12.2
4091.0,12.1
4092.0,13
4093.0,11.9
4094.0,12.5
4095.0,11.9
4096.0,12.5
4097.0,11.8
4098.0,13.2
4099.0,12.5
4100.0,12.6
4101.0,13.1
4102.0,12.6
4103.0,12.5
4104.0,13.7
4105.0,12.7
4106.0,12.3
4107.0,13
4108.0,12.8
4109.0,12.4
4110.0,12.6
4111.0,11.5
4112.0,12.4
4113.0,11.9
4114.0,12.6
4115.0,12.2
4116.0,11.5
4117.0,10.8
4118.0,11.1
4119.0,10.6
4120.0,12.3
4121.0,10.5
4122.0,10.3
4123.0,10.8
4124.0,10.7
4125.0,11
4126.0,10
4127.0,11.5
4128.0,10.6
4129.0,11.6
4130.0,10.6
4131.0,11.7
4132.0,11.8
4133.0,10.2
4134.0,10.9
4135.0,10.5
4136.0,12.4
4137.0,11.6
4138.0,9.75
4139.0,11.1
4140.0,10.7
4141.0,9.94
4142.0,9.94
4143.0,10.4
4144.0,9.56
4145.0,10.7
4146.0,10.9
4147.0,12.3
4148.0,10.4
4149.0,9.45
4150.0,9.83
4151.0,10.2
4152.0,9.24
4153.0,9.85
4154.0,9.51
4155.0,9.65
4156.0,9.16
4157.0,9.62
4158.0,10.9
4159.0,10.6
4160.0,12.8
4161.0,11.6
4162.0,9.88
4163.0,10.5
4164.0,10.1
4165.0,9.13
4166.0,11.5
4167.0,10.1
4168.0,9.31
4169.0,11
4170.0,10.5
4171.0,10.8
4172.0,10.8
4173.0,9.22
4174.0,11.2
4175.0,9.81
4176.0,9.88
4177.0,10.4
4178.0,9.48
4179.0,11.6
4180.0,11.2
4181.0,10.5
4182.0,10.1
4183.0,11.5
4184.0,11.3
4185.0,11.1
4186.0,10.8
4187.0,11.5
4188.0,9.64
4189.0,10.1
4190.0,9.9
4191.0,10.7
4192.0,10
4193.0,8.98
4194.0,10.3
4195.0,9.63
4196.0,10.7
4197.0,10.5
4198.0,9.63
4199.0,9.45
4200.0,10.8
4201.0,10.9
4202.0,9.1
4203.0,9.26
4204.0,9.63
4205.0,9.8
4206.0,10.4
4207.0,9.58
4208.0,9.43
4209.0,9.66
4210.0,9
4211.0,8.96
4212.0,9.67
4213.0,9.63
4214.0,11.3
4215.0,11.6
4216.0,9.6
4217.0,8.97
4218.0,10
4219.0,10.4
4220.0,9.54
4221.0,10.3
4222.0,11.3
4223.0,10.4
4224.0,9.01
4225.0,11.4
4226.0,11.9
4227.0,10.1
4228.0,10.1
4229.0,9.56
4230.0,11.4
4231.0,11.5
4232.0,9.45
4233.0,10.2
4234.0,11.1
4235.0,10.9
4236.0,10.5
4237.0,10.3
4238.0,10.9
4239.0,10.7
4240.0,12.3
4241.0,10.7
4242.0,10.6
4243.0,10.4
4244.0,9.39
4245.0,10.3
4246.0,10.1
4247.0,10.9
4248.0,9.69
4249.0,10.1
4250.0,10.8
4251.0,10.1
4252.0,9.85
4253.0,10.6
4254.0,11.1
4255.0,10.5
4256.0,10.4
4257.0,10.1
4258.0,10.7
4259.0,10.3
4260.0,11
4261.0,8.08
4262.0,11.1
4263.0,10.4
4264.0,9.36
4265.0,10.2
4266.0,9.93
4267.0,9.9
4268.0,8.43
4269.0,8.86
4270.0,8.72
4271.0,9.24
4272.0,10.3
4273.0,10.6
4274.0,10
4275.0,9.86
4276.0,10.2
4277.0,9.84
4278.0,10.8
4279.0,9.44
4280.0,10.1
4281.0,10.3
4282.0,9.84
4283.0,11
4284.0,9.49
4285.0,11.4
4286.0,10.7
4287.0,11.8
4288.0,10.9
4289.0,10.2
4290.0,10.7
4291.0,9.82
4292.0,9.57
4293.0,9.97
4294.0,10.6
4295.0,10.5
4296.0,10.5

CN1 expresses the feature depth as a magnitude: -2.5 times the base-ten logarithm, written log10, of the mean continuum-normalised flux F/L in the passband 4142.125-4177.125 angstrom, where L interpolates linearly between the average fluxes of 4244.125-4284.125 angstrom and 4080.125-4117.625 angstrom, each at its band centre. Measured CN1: 0.11 mag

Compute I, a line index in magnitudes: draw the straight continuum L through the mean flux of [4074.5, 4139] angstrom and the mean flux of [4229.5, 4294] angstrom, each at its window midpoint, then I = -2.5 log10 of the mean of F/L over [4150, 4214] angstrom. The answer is 0.081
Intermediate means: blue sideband 11.6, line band 10.2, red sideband 10.3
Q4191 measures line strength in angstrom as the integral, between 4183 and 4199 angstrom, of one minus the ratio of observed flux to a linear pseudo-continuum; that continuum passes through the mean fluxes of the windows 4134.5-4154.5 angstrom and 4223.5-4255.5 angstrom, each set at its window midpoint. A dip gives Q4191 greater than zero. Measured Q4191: 0.2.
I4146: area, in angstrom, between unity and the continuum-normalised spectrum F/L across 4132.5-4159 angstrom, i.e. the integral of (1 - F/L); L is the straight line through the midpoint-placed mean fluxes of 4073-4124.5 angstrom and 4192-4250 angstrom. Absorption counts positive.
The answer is 2.0 angstrom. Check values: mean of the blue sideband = 11.8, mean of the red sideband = 10.2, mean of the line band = 10.3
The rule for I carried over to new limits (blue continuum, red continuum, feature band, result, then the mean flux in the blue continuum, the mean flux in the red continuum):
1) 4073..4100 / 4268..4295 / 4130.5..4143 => 0.04 mag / 11.7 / 10.1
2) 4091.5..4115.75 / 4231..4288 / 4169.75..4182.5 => 0.10 mag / 12.5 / 10.3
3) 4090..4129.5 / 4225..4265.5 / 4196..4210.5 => 0.11 mag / 11.9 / 10.5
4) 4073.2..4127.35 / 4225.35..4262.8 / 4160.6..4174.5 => 0.08 mag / 11.8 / 10.5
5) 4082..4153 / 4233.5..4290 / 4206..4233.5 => 0.05 mag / 11.5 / 10.3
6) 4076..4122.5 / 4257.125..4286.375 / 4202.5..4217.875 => 0.10 mag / 11.9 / 10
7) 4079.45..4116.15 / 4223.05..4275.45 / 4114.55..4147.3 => 0.08 mag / 12.1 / 10.3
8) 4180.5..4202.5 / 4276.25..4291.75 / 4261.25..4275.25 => 0.07 mag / 10.3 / 10.4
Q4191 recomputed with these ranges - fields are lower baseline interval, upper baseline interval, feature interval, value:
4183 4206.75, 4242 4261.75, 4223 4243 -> -0.8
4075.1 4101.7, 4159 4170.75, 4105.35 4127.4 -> -0.5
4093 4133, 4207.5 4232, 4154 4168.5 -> 1.0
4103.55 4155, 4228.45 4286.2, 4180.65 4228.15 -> 1.9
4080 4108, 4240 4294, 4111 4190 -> 5.7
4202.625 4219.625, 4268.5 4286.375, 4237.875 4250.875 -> -0.8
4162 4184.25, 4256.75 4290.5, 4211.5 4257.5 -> -0.9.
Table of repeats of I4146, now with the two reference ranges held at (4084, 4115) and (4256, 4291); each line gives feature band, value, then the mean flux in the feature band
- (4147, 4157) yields 1.6 angstrom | 9.82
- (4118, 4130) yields 1.1 angstrom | 10.9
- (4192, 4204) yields 1.3 angstrom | 9.92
